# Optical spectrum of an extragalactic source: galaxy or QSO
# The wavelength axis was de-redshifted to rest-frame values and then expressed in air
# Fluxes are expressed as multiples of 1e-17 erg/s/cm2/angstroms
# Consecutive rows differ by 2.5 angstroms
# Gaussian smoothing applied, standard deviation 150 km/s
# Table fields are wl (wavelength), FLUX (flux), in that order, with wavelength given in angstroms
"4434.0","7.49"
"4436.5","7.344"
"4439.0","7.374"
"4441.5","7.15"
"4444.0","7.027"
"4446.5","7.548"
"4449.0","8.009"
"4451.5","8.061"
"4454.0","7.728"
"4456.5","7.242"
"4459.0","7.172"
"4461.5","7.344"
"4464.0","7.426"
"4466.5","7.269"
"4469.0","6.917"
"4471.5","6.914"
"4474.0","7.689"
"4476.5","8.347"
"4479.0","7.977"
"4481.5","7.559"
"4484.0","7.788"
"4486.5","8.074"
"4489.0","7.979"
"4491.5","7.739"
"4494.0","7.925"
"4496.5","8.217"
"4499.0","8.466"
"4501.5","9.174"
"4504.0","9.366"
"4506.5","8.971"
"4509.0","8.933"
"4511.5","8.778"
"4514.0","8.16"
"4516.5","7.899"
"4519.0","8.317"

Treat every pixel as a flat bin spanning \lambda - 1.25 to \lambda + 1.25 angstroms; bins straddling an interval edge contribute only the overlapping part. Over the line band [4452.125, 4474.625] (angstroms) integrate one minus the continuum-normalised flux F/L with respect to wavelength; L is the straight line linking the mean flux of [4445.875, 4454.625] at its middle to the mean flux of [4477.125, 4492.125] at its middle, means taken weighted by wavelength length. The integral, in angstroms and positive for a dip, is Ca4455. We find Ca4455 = 1.60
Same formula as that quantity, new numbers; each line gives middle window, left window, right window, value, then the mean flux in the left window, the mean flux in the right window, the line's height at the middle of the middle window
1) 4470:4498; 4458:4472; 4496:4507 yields 0.8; 7.19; 8.87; 8.06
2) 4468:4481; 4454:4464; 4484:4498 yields 0.1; 7.33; 7.98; 7.65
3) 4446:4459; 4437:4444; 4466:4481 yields -0.6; 7.23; 7.53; 7.34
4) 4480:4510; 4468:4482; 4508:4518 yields -1.2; 7.58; 8.43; 8.03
